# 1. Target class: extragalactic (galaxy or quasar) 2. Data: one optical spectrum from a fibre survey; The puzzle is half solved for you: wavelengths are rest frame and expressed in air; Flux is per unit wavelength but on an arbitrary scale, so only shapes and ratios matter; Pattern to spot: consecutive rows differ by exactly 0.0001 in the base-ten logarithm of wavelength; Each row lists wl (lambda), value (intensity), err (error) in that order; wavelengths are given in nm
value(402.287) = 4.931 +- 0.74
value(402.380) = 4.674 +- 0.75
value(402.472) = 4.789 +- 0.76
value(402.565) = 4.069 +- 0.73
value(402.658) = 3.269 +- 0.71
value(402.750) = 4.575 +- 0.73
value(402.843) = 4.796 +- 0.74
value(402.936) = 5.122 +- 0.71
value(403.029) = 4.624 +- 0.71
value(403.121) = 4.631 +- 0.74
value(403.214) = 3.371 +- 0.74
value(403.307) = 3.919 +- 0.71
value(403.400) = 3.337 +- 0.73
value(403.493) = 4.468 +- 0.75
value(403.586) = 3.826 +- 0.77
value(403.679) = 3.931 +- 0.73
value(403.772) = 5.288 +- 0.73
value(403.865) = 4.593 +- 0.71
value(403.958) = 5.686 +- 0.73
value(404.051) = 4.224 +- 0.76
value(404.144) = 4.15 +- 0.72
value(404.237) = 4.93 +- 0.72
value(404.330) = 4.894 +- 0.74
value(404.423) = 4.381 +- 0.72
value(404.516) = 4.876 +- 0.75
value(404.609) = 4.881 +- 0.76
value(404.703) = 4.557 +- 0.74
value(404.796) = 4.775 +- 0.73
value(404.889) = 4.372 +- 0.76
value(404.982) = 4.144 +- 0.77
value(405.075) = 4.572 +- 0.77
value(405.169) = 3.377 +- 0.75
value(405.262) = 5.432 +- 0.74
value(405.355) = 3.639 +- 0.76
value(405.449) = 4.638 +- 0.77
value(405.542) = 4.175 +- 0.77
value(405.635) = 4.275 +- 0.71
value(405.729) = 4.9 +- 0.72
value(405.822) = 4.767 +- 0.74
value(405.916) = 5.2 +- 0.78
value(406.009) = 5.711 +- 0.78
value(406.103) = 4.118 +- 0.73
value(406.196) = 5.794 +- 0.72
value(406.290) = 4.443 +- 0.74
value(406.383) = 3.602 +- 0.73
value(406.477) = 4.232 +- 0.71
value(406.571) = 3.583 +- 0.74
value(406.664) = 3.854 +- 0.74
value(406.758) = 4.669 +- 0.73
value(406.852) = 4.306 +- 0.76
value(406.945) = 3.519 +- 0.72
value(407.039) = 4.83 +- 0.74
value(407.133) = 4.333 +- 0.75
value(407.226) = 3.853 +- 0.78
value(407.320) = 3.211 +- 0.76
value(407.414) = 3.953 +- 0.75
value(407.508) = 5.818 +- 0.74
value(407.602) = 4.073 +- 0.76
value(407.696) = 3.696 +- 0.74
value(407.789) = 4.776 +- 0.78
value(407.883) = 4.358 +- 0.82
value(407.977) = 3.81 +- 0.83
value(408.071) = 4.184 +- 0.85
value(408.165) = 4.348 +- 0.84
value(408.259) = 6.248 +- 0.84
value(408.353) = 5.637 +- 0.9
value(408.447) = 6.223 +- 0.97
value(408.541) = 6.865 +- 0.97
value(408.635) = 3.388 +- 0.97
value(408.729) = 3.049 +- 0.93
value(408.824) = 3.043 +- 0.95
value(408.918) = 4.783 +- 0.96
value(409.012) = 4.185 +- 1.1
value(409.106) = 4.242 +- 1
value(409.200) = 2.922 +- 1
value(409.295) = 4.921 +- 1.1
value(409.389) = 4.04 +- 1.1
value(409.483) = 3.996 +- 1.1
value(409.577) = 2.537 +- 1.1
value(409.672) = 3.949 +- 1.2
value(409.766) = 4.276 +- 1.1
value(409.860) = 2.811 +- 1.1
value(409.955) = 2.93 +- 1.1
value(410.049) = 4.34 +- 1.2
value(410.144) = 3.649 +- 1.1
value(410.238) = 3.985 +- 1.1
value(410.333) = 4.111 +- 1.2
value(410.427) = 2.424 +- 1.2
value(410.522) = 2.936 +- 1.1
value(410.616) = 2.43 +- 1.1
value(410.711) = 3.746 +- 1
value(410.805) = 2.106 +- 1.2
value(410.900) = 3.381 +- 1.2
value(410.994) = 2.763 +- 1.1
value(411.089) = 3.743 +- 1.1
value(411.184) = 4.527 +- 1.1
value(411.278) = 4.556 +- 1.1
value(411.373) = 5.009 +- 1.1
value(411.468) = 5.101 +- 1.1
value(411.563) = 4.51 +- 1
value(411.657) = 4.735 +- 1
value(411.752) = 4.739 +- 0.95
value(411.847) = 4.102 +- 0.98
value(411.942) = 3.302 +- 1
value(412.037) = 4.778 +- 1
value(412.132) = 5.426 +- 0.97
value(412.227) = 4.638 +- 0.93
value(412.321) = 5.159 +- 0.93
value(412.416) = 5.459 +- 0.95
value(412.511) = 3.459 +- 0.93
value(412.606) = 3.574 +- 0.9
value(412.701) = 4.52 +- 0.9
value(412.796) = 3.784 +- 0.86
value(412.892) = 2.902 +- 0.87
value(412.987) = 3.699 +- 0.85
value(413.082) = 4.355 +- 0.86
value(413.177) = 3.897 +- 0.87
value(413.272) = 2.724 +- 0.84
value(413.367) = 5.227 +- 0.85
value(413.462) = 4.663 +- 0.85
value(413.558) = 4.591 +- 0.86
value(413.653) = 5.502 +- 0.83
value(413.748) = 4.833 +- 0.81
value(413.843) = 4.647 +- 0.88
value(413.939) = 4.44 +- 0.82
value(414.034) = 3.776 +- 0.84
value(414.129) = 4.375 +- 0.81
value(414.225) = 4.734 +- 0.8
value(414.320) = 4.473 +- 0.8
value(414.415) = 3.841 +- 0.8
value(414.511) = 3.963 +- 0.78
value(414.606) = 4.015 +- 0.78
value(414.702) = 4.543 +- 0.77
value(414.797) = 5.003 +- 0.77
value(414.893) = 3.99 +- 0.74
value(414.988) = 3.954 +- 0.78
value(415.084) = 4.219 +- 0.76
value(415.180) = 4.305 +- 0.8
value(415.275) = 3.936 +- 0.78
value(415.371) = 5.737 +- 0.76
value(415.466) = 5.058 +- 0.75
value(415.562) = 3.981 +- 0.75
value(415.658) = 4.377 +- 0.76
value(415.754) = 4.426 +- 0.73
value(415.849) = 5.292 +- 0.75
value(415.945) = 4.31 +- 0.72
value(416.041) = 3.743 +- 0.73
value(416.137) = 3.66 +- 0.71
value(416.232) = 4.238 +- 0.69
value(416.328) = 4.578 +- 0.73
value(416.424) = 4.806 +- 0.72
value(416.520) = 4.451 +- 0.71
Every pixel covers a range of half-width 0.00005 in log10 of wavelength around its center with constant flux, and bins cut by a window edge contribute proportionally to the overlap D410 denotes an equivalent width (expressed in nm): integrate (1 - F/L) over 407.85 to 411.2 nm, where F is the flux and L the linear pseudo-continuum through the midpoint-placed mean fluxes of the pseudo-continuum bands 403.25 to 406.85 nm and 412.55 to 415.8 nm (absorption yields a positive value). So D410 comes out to 0.37 nm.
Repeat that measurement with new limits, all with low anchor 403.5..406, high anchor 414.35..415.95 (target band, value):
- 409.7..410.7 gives 0.240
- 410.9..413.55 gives 0.117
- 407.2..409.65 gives 0.110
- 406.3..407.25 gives 0.093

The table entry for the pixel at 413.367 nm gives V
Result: 5.227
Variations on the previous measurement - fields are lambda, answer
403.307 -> 3.919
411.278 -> 4.556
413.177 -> 3.897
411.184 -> 4.527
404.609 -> 4.881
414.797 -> 5.003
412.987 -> 3.699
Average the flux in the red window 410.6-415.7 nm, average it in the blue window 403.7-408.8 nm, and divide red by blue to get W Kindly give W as 0.94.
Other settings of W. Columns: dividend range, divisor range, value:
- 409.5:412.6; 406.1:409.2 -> 0.90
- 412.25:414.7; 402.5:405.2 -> 0.97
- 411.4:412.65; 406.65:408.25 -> 1.07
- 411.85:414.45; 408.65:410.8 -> 1.21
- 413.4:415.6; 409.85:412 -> 1.19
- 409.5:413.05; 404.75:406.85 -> 0.87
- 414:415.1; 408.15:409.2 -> 0.91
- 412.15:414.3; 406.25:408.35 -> 1.01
